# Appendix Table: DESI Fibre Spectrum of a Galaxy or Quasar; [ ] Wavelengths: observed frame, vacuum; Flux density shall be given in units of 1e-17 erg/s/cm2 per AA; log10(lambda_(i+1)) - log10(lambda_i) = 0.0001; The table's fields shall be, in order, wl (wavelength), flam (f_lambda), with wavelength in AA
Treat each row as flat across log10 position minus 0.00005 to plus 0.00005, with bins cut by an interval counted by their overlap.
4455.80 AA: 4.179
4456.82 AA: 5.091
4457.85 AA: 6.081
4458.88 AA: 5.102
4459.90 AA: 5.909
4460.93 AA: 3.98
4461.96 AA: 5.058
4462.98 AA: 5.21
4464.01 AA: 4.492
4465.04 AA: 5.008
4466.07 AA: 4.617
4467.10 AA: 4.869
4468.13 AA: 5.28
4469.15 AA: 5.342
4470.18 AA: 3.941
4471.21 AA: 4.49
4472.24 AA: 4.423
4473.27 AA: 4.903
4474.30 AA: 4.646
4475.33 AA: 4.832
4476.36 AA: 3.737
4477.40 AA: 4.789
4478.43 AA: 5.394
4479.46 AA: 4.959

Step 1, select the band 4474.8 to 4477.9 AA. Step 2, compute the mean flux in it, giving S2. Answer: 4.44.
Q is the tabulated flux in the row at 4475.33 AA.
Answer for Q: 4.832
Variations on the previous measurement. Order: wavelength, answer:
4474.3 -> 4.646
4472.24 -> 4.423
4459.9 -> 5.909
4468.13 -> 5.28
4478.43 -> 5.394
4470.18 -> 3.941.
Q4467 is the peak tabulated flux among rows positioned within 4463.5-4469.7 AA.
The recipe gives 5.342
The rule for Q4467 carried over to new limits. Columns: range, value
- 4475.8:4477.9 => 4.789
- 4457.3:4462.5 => 6.081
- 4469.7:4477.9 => 4.903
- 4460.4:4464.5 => 5.21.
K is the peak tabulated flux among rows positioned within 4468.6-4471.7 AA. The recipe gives 5.342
